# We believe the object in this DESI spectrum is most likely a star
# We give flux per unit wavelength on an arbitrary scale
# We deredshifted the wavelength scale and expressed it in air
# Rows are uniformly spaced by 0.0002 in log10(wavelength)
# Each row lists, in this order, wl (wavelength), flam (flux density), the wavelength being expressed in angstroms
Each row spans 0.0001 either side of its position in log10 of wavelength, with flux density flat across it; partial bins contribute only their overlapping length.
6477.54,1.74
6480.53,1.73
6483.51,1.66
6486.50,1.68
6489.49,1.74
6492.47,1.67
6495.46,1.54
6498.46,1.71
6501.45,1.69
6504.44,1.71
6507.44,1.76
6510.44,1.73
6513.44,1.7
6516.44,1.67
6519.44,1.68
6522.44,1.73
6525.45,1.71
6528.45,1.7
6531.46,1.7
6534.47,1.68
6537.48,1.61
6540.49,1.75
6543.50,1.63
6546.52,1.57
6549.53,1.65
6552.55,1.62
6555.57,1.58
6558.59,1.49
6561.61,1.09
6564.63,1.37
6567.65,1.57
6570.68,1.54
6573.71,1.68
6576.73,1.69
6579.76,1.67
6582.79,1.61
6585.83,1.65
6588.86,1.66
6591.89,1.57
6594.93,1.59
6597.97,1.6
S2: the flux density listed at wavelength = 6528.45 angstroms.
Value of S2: 1.7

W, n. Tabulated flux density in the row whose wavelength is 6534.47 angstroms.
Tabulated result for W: 1.68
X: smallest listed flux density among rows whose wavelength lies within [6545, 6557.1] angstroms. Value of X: 1.57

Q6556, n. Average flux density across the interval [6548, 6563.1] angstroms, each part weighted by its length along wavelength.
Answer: 1.49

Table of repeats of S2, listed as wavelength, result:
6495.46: 1.54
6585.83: 1.65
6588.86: 1.66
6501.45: 1.69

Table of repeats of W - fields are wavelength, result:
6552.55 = 1.62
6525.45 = 1.71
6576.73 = 1.69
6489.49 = 1.74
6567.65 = 1.57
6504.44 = 1.71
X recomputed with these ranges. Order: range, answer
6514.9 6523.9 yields 1.67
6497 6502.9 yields 1.69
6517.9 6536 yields 1.68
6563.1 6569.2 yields 1.37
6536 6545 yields 1.61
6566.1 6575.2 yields 1.54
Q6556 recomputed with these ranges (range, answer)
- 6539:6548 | 1.65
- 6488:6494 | 1.71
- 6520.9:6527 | 1.72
